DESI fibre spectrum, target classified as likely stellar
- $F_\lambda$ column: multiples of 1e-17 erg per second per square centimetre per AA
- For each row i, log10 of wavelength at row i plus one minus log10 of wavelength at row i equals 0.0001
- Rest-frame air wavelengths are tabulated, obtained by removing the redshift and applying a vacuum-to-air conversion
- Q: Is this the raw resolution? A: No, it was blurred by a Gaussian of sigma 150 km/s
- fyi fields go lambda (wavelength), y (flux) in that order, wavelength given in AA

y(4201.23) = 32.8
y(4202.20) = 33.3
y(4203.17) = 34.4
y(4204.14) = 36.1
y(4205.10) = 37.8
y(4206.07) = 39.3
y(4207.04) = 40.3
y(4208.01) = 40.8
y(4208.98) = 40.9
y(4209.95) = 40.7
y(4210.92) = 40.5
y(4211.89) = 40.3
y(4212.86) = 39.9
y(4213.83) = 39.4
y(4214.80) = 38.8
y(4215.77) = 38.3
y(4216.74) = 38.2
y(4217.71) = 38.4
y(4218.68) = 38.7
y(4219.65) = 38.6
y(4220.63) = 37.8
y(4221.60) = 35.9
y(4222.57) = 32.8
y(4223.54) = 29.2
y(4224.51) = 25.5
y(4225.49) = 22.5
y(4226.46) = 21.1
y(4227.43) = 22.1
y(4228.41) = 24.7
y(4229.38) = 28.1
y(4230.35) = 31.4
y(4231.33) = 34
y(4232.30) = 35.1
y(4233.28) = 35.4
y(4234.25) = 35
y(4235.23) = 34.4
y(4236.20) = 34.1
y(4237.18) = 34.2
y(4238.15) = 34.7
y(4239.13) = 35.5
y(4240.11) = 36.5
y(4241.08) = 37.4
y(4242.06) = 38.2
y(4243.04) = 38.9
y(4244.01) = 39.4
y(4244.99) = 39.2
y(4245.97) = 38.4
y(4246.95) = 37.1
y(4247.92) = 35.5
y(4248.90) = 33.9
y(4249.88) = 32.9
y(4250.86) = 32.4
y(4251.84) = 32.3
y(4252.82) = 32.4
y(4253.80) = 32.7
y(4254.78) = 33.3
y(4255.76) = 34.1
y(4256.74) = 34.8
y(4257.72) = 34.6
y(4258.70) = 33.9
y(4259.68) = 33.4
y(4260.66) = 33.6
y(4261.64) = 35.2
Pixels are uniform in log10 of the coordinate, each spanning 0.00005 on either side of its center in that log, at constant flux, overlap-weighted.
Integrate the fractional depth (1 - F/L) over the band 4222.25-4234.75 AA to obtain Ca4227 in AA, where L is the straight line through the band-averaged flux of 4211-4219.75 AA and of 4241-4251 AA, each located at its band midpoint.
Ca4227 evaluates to 3.0 AA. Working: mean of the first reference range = 39.1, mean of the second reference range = 36.8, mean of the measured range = 28.9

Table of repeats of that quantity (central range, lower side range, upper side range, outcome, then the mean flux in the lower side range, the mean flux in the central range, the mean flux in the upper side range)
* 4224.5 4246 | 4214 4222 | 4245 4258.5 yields 1.9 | 38.2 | 32.9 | 34.3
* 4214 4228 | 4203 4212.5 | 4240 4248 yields 2.2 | 39.3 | 32.8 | 38.1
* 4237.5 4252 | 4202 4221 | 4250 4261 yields -0.6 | 38.7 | 36.2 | 33.4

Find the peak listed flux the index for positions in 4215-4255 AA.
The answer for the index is 39.4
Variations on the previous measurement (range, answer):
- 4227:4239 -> 35.4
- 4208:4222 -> 40.9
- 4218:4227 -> 38.7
